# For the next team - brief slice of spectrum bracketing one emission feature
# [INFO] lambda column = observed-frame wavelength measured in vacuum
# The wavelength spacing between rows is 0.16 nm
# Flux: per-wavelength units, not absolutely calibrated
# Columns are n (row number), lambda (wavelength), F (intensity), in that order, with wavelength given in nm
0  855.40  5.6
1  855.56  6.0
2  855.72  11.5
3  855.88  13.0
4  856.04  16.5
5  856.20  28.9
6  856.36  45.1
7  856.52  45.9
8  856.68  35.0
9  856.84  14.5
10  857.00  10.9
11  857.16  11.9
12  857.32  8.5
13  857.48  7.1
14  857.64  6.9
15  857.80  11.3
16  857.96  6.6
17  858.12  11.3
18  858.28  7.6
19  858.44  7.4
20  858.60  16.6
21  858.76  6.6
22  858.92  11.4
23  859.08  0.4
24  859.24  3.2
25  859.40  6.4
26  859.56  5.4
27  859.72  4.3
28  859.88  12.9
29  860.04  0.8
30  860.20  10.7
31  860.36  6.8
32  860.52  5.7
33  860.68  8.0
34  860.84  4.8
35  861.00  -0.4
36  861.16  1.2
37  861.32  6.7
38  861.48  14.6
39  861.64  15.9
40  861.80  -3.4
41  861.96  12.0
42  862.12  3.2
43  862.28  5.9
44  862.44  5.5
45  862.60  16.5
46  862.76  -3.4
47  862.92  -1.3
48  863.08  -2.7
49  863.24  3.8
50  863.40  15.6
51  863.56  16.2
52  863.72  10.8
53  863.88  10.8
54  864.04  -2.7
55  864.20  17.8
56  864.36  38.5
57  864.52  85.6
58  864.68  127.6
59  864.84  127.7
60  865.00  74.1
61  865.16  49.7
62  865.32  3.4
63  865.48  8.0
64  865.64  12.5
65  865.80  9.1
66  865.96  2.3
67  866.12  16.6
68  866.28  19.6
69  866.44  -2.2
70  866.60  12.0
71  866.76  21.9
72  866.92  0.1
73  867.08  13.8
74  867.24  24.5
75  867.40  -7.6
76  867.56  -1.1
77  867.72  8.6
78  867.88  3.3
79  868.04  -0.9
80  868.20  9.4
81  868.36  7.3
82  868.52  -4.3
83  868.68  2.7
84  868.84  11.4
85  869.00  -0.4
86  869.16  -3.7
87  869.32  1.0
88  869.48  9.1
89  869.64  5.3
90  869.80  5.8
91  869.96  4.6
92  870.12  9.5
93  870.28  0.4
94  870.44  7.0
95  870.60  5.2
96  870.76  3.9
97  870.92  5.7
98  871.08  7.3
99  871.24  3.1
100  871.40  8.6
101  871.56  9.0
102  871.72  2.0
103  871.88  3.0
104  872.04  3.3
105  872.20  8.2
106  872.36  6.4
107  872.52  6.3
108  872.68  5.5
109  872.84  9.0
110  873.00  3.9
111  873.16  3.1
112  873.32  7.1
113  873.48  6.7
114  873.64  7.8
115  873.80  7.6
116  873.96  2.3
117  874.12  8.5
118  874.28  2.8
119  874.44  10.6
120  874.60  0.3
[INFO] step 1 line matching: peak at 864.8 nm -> [O III]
